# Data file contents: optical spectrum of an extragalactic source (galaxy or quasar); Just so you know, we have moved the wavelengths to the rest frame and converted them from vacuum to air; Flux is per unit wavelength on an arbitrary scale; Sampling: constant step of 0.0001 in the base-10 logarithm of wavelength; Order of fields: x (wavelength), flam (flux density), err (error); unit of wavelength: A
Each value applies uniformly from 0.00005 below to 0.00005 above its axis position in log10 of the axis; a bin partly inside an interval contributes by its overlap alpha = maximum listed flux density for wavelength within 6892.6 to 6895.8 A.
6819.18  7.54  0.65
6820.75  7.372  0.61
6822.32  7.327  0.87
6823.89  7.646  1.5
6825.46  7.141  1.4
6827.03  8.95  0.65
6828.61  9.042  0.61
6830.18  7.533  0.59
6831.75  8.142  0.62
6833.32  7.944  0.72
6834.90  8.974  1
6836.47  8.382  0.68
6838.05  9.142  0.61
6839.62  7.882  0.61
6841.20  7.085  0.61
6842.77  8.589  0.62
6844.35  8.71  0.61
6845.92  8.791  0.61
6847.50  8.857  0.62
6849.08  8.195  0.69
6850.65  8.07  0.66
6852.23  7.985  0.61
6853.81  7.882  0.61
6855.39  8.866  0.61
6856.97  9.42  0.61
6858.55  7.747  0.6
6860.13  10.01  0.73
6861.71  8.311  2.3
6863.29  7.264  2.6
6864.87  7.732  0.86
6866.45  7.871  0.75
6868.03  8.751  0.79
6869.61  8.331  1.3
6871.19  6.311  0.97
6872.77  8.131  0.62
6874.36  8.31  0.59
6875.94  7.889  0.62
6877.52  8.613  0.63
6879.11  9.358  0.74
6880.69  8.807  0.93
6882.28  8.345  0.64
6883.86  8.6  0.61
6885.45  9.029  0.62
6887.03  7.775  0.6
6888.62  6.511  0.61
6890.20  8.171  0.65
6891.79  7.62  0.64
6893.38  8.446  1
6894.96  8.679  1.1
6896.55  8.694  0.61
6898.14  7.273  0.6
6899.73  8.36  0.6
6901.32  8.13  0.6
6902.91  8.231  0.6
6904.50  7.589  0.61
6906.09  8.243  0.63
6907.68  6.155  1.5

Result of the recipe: 8.679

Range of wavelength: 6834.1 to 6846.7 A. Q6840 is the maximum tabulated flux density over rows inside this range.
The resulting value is 9.142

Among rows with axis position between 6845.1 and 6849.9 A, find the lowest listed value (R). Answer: 8.195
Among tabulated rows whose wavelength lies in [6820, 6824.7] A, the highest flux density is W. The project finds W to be 7.646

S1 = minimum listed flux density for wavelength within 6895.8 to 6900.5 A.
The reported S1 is 7.273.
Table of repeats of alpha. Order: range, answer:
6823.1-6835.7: 9.042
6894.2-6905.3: 8.694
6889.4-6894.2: 8.446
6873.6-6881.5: 9.358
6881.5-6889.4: 9.029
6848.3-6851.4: 8.195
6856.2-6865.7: 10.01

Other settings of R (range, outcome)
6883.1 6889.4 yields 6.511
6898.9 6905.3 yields 7.589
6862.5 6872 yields 6.311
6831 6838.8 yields 7.944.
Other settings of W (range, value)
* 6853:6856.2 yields 8.866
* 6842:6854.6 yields 8.857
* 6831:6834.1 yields 8.142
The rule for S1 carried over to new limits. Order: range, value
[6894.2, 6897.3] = 8.679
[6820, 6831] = 7.141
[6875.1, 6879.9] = 7.889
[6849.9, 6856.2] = 7.882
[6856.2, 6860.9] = 7.747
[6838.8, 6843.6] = 7.085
